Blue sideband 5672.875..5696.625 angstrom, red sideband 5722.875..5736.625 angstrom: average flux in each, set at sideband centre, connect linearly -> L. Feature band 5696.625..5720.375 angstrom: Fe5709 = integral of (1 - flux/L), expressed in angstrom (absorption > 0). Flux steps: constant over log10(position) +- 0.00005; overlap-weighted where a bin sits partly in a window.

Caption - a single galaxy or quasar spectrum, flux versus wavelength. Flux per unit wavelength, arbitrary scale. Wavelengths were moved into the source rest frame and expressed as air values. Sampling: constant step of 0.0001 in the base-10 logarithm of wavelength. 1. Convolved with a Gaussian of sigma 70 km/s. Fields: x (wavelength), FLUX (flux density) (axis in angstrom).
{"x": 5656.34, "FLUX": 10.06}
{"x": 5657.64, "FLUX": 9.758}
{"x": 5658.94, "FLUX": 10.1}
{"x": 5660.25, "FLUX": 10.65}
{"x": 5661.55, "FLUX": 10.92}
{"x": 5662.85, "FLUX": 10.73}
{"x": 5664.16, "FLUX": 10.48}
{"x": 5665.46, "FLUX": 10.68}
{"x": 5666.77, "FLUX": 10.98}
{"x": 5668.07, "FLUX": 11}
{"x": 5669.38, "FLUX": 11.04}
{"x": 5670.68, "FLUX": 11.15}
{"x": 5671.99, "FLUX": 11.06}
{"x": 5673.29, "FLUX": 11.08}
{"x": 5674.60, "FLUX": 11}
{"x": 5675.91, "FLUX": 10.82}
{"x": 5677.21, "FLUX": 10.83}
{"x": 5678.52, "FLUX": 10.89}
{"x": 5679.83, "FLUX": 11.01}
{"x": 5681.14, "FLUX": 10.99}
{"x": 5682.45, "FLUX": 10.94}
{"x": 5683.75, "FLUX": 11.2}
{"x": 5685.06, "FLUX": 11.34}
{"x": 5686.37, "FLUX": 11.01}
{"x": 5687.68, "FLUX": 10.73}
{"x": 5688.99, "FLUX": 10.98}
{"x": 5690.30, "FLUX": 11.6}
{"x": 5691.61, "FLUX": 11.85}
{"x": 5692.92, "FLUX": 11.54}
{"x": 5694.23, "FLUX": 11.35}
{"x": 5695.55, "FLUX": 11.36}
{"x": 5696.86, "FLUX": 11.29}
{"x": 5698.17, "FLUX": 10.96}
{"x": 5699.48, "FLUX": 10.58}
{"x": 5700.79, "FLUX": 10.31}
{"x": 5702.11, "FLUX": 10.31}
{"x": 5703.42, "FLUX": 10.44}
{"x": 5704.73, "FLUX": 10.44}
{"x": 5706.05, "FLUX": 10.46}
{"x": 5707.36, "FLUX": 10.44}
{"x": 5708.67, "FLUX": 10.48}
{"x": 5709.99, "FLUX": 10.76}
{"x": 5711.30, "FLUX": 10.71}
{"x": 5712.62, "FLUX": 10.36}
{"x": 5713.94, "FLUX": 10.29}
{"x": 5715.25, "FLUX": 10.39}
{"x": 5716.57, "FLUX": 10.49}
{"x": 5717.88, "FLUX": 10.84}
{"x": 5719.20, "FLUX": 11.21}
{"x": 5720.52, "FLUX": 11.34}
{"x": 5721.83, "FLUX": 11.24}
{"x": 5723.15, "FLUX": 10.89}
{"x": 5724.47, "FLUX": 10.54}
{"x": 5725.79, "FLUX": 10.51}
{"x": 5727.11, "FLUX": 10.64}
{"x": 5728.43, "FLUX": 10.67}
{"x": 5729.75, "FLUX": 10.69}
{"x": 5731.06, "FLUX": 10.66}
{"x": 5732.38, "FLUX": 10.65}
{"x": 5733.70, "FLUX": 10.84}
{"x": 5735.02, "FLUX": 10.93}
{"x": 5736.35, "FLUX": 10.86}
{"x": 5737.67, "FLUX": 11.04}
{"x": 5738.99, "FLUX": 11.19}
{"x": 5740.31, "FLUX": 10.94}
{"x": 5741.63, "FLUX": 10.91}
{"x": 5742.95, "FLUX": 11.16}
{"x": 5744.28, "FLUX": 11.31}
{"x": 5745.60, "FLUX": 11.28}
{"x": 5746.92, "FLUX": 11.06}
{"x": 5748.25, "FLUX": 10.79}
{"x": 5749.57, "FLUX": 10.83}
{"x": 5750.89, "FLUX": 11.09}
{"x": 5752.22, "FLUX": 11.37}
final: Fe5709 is 0.7 angstrom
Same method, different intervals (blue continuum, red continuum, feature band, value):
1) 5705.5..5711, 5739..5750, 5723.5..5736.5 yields 0.2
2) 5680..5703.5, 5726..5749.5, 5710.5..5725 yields 0.3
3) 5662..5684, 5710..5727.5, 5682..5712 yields -0.2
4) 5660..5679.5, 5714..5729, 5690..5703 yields -0.3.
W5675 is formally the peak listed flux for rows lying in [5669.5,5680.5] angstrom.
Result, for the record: 11.15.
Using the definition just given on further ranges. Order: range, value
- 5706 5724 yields 11.34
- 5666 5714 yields 11.85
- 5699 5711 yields 10.76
